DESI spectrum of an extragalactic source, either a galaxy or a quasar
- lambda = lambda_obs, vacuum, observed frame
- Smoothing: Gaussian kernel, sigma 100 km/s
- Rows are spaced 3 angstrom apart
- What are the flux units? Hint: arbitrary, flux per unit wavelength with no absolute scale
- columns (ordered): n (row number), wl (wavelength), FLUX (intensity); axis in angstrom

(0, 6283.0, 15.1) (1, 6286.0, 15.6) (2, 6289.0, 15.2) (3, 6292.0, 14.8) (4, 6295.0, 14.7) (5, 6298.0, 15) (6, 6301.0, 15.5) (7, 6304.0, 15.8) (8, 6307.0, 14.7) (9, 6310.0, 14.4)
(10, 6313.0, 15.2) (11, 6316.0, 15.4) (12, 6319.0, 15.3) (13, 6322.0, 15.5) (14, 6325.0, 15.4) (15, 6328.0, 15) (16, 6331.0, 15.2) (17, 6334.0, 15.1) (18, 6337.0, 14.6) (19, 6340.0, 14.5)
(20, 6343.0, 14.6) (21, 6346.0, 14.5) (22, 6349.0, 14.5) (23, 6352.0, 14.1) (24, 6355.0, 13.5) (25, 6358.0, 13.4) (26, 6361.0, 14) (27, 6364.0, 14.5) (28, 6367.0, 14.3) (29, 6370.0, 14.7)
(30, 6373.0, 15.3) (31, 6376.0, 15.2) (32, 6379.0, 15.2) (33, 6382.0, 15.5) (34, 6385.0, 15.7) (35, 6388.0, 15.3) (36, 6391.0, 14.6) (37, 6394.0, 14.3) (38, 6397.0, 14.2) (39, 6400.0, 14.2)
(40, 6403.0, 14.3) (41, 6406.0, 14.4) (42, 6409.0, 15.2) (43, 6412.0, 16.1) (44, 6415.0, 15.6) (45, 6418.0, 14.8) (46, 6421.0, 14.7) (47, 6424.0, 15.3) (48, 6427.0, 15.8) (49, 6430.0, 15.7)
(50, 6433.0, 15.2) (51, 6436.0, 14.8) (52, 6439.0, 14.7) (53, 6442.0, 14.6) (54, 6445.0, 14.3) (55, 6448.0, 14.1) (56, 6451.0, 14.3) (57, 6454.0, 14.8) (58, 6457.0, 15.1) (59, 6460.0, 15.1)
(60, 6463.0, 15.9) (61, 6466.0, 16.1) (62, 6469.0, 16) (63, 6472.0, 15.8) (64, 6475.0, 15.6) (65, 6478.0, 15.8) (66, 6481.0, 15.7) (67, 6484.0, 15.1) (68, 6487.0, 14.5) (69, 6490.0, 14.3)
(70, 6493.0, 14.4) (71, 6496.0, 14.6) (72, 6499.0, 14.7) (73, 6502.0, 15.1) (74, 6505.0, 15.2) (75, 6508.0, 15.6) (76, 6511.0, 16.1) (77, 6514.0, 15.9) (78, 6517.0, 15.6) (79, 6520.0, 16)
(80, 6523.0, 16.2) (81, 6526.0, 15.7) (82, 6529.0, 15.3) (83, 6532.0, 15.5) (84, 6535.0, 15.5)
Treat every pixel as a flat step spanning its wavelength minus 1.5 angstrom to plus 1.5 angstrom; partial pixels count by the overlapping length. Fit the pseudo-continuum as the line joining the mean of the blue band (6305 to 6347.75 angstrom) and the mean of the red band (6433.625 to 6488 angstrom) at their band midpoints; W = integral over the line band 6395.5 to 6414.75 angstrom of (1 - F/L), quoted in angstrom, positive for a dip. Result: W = 0.4 angstrom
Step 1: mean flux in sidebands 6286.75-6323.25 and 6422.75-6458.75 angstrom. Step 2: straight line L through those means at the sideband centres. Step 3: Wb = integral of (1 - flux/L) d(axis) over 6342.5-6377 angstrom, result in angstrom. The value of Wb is 1.54 angstrom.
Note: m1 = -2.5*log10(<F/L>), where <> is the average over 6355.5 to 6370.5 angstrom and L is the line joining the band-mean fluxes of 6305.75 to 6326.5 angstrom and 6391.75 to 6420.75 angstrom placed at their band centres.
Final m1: 0.064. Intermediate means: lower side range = 15.1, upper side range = 14.8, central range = 14.1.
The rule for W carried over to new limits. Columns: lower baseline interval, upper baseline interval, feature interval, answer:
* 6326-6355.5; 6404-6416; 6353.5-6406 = 1.4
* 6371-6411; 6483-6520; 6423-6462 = 0.2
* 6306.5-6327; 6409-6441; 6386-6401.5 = 0.7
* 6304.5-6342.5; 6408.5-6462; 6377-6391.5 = -0.3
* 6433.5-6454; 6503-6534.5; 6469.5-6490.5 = -0.3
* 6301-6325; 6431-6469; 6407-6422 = -0.2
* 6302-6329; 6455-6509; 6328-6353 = 0.9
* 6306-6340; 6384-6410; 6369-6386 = -0.6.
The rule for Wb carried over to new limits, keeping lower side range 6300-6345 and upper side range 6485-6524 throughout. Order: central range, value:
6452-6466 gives -0.1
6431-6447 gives 0.5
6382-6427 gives 0.6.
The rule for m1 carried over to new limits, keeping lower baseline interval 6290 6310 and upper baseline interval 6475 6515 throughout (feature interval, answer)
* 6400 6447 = 0.01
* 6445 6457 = 0.05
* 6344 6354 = 0.05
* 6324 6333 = -0.01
